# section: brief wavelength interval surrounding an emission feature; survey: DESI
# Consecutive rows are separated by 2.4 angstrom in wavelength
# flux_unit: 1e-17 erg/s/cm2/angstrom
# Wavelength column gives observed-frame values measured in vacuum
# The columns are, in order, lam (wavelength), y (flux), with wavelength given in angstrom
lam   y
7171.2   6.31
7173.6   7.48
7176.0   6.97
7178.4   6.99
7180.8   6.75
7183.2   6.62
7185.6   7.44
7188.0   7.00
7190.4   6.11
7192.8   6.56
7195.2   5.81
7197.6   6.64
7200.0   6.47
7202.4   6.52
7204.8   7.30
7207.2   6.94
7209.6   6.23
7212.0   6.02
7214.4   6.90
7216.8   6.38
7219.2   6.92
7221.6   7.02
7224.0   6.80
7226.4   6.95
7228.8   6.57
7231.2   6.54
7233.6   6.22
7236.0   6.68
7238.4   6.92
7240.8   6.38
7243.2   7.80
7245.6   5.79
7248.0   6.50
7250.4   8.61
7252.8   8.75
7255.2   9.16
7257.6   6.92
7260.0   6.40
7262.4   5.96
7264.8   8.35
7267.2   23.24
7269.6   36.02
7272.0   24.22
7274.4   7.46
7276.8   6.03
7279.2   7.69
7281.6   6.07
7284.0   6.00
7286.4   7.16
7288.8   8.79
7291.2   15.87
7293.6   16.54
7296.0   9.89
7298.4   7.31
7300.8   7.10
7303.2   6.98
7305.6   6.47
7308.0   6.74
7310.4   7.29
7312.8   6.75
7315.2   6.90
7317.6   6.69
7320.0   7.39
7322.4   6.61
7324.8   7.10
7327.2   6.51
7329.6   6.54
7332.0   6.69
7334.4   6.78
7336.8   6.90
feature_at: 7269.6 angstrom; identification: H-alpha 6563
